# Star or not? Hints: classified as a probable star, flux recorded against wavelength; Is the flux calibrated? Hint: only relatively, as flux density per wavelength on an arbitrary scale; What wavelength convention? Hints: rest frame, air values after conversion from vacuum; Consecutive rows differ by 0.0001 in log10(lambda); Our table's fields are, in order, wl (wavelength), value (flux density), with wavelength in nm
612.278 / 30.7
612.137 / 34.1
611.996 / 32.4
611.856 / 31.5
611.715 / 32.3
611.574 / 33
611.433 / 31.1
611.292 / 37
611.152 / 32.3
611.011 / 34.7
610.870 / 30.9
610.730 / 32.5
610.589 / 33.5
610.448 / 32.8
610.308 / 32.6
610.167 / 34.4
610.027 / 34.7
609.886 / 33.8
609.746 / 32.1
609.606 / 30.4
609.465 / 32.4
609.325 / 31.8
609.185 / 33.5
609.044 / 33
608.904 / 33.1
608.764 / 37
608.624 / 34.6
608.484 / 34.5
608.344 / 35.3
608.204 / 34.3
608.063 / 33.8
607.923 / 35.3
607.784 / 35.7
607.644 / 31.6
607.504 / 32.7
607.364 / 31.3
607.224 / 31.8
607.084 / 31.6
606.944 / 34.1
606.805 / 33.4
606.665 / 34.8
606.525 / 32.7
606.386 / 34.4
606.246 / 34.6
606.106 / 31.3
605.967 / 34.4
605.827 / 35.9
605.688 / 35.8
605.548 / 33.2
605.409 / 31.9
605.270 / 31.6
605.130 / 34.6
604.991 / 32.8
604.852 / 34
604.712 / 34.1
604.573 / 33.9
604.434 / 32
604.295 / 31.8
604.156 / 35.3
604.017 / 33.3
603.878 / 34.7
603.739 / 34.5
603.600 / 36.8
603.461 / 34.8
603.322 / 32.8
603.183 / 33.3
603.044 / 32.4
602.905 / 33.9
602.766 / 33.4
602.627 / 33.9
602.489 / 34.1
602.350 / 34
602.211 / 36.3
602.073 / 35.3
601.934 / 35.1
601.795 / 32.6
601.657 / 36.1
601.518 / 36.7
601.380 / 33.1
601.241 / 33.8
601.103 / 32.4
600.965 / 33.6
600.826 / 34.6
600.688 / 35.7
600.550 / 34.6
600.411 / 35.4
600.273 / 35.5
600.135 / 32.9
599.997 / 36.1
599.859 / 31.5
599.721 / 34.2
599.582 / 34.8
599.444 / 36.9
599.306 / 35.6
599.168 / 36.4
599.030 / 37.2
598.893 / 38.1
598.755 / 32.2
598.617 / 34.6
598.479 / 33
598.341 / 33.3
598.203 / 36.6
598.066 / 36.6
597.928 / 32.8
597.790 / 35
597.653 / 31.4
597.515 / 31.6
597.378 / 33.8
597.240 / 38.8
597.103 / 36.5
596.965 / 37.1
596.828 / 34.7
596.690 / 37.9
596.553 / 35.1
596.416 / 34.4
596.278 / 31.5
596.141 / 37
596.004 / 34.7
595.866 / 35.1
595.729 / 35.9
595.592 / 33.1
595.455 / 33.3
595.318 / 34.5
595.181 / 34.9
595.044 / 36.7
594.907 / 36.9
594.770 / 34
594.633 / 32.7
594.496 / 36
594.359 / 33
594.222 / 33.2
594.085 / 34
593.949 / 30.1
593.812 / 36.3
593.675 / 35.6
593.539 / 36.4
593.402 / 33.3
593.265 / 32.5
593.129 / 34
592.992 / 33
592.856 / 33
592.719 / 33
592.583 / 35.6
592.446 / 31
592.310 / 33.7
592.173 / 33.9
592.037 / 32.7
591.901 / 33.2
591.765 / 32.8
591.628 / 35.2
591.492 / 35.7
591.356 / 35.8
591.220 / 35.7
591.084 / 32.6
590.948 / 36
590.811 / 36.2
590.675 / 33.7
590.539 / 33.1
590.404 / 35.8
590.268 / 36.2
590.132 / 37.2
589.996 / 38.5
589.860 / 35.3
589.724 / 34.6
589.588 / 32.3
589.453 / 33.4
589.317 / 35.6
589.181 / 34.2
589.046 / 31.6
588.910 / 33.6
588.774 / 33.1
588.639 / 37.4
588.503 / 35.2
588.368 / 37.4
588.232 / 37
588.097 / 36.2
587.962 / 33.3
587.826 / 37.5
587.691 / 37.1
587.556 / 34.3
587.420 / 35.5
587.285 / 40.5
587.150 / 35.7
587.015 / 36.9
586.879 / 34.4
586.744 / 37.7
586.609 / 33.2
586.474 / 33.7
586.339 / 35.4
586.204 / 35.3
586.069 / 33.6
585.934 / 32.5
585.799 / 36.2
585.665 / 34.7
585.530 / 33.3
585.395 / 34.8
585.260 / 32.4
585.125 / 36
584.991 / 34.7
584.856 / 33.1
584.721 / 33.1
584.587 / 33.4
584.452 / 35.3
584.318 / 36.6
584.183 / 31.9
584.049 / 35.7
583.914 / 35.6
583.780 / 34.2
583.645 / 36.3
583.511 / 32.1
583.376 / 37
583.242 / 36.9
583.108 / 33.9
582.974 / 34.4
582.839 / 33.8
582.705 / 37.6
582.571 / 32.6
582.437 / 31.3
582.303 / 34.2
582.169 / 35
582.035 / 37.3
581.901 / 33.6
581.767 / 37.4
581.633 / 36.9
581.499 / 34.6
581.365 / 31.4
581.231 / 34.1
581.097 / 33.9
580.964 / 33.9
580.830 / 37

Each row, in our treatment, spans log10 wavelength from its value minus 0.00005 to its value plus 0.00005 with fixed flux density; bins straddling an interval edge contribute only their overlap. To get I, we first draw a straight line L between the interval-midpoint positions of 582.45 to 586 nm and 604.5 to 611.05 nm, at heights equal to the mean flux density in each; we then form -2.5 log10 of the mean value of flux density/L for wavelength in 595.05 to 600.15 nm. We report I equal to -0.03 mag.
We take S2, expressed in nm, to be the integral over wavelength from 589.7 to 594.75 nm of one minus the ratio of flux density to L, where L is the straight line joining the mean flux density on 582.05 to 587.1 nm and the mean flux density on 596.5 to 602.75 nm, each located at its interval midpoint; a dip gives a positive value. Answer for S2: 0.05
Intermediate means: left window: 34.6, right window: 34.8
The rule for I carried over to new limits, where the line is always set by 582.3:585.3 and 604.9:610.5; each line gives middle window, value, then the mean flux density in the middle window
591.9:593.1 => 0.03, 33.3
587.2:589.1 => -0.04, 35.7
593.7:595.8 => -0.01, 34.3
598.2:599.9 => -0.03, 34.9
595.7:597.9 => -0.03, 35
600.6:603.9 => -0.02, 34.3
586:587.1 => -0.02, 35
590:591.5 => -0.04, 35.4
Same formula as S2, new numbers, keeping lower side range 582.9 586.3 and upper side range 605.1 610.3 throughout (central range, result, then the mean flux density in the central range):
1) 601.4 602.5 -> -0.04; 35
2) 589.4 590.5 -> -0.03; 35.4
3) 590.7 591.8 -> -0.02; 35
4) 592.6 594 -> 0.01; 33.8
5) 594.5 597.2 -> -0.09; 35.1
